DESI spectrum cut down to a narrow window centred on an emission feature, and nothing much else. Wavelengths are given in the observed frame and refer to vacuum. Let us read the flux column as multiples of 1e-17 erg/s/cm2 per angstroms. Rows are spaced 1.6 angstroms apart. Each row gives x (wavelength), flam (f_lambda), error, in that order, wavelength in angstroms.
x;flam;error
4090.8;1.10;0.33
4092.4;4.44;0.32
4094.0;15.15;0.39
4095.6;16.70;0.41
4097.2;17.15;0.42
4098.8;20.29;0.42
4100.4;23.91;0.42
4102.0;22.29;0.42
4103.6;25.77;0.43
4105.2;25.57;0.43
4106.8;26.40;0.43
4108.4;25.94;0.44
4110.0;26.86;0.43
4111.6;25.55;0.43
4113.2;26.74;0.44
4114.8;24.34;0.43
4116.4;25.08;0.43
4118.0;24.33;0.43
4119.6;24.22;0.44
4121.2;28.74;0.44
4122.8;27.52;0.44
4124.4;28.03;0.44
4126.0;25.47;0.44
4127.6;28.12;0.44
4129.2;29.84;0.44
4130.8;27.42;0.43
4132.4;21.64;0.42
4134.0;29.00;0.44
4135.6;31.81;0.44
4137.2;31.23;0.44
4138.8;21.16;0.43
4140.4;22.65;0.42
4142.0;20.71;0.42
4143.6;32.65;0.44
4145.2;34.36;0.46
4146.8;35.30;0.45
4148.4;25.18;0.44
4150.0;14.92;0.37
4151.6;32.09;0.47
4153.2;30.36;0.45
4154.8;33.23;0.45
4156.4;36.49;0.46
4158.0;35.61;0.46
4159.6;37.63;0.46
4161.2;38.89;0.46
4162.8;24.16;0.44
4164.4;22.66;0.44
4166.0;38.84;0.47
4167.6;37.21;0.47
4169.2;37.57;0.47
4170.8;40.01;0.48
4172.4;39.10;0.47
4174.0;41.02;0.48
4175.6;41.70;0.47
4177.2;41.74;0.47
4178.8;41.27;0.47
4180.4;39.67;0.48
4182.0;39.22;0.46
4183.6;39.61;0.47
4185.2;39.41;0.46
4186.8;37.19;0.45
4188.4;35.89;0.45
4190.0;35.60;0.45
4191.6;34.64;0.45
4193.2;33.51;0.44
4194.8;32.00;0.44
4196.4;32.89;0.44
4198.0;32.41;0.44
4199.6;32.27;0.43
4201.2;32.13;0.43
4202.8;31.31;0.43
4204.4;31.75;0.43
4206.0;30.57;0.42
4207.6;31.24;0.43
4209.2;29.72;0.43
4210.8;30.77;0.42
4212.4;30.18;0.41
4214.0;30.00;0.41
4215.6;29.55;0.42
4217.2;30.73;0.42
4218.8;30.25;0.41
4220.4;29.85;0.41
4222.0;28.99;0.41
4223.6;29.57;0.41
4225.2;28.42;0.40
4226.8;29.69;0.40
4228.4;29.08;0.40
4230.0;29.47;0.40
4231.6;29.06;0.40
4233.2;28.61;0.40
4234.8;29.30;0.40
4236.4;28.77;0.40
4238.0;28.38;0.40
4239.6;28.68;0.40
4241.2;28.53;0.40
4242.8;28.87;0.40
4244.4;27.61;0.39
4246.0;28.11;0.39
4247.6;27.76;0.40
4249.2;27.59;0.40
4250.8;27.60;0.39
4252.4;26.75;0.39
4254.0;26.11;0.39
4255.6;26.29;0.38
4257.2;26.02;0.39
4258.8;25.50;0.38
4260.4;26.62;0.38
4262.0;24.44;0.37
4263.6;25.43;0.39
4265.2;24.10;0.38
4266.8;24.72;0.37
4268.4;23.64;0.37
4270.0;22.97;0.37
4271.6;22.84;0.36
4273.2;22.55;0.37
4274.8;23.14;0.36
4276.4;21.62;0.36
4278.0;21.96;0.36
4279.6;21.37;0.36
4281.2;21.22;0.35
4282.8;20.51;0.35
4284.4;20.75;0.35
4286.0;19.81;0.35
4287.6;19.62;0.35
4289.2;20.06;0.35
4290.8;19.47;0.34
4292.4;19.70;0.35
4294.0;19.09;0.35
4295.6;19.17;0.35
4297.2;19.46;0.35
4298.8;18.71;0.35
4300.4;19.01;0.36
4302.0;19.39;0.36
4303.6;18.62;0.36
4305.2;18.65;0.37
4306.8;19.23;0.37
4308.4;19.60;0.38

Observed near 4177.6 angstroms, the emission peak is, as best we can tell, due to Lyman alpha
